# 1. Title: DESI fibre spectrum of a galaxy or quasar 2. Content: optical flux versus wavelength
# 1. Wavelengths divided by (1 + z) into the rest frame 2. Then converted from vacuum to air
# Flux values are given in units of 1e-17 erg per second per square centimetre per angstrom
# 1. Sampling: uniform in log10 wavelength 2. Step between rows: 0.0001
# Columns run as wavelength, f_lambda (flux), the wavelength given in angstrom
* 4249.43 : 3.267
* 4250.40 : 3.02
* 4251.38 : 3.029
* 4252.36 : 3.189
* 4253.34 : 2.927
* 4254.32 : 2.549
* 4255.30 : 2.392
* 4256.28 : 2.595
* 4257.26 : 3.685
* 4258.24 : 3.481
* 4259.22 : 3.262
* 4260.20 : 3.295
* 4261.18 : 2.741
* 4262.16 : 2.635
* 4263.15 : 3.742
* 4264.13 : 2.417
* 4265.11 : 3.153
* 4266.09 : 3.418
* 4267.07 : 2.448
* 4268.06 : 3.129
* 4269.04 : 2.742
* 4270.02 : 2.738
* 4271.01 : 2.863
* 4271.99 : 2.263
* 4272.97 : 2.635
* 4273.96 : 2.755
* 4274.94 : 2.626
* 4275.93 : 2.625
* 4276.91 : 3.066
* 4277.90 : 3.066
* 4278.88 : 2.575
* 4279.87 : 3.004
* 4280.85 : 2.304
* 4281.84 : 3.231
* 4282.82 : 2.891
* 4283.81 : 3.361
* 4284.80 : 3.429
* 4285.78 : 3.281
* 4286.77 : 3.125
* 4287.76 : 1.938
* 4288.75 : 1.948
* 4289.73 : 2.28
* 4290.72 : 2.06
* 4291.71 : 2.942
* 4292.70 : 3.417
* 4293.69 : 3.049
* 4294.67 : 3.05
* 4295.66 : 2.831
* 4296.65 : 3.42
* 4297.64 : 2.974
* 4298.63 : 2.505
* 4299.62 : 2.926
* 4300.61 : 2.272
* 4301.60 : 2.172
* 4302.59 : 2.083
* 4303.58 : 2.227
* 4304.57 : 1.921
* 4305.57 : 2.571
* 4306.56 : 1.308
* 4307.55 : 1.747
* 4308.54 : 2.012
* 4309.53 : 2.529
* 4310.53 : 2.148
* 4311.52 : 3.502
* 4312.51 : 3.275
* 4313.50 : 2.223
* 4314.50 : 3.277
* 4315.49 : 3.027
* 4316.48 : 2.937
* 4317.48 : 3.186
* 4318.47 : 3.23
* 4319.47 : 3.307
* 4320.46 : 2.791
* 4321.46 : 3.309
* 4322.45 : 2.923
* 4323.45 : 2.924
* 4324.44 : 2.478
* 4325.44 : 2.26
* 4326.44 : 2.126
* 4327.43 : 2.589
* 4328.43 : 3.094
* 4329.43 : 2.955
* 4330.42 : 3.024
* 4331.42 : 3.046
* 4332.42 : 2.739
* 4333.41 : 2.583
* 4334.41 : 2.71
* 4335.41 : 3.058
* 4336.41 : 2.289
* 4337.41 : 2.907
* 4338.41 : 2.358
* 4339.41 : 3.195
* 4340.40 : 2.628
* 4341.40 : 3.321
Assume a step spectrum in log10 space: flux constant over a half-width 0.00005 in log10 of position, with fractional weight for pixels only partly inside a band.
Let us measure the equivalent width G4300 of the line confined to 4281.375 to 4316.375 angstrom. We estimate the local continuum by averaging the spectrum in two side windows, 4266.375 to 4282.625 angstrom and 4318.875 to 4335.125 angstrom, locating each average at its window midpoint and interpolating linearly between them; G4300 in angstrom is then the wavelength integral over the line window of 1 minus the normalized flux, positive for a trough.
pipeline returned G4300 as 1.6 angstrom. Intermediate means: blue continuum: 2.77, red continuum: 2.81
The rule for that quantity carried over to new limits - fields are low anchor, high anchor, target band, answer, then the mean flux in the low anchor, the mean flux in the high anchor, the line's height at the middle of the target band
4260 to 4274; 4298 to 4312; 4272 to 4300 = -2.8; 2.86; 2.28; 2.57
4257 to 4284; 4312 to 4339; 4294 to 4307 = 1.7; 2.92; 2.84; 2.88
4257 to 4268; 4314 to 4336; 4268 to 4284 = 1.4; 3.1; 2.89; 3.06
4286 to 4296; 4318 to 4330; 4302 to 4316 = 1.8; 2.68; 2.83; 2.76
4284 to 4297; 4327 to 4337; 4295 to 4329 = 2.0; 2.83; 2.81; 2.82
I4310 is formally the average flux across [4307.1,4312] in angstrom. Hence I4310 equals 2.39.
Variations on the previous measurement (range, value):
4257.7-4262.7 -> 3.09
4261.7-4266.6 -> 3.07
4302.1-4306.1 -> 2.19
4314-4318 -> 3.11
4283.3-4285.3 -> 3.39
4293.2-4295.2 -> 3.06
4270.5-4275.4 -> 2.63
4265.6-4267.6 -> 2.93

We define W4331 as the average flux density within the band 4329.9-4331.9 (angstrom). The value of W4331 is 3.04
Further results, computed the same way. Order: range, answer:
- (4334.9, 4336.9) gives 2.67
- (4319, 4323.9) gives 3.05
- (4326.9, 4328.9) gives 2.83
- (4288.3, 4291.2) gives 2.1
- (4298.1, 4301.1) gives 2.57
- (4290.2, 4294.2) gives 2.87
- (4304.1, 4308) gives 1.89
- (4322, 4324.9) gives 2.78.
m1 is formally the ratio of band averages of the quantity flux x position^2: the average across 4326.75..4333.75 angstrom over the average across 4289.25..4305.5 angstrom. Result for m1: 1.1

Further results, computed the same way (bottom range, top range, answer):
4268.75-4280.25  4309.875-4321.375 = 1.11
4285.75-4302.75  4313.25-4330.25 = 1.09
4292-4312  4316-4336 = 1.14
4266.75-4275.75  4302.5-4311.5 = 0.81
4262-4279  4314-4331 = 1.05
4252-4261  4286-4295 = 0.89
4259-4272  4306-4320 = 0.94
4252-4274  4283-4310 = 0.90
